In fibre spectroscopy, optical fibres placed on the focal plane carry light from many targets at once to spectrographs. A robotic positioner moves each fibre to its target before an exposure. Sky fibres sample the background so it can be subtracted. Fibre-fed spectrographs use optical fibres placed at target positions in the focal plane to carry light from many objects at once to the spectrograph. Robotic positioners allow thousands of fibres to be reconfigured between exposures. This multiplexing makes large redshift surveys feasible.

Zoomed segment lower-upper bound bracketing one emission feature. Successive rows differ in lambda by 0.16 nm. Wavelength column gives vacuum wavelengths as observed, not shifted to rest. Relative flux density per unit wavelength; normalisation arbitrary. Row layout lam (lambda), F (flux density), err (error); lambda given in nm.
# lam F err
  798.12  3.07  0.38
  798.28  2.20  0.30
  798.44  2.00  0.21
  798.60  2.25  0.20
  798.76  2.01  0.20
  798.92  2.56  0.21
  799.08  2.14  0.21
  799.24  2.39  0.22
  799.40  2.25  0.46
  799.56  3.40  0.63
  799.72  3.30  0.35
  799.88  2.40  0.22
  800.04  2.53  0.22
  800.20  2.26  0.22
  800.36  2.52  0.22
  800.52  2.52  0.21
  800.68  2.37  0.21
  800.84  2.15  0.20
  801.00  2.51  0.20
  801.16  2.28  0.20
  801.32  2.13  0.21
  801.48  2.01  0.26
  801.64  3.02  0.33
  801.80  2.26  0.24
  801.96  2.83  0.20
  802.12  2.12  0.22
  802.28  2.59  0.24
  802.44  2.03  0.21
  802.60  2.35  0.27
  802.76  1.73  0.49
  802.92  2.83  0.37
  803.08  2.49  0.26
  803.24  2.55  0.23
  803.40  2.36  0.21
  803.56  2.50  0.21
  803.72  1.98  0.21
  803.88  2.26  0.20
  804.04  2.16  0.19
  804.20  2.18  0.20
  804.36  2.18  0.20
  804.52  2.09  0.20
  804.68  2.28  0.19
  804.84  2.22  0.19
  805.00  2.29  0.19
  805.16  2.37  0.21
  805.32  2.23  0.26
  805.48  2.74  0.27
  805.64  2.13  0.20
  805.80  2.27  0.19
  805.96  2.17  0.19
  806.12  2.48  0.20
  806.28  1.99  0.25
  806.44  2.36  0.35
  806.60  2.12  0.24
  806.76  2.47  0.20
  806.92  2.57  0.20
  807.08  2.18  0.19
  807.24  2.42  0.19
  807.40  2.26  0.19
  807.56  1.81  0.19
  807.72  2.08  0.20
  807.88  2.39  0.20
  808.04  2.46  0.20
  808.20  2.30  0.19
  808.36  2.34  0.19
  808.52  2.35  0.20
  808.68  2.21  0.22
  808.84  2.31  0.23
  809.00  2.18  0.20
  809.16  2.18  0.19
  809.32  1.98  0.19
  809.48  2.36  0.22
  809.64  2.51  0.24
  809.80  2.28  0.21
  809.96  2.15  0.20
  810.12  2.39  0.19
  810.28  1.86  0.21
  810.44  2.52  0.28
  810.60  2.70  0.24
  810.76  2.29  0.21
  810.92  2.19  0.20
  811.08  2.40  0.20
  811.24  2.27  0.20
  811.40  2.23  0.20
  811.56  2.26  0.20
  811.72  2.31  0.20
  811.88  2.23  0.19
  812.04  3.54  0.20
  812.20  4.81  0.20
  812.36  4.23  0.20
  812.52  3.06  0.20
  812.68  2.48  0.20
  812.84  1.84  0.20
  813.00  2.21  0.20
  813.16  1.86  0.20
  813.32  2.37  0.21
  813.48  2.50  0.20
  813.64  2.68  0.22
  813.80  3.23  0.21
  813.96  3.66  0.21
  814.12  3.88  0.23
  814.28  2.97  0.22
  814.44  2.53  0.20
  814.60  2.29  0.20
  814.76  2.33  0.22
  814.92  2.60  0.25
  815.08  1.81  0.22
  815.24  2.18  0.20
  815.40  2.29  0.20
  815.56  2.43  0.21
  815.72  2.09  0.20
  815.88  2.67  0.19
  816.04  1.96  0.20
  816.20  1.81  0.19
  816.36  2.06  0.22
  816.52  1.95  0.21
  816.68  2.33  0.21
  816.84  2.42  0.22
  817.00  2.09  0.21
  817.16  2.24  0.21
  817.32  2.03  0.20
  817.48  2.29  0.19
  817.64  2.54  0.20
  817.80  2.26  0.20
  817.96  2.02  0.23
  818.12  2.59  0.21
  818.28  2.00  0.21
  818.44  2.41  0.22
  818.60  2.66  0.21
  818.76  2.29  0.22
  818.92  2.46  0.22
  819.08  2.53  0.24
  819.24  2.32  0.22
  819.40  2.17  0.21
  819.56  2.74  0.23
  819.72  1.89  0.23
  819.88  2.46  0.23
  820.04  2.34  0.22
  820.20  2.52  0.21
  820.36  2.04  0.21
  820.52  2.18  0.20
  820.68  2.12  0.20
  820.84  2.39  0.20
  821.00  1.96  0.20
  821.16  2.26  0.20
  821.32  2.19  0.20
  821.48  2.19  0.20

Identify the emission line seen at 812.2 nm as [S II] 6716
